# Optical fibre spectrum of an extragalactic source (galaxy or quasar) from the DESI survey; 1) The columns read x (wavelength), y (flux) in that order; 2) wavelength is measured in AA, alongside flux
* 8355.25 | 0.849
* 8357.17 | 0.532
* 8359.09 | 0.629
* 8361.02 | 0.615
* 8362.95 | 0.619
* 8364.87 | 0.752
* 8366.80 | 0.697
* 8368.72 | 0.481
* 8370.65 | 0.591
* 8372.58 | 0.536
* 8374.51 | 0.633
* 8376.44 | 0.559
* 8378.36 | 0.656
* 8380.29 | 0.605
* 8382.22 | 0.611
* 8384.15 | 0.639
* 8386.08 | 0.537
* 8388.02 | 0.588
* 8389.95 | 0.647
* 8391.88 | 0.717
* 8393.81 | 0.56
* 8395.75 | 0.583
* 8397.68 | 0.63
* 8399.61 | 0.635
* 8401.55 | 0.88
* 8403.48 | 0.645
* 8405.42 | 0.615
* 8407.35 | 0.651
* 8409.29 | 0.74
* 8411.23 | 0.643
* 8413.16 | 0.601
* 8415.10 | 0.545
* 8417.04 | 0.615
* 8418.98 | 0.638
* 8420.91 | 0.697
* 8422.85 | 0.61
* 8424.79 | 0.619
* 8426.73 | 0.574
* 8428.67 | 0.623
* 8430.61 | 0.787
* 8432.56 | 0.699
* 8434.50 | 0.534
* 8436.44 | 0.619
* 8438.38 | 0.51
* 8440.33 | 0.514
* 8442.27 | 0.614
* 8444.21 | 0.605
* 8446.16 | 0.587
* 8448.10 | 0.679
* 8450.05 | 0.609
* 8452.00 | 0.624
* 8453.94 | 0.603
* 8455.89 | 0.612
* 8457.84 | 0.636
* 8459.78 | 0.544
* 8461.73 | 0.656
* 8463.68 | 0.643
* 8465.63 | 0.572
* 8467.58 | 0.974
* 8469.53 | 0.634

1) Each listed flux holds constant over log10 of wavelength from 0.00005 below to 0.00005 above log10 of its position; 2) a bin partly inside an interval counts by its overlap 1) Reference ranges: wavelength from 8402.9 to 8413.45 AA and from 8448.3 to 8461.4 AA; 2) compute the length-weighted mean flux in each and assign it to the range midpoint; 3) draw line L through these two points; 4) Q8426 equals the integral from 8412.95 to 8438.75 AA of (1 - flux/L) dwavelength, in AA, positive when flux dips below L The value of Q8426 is 0.6 AA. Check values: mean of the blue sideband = 0.652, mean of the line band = 0.622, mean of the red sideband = 0.611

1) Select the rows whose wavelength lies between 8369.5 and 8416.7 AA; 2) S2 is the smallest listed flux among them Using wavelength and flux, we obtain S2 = 0.536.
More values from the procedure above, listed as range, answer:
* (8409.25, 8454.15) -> 0.51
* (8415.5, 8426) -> 0.61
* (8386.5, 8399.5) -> 0.56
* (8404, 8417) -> 0.545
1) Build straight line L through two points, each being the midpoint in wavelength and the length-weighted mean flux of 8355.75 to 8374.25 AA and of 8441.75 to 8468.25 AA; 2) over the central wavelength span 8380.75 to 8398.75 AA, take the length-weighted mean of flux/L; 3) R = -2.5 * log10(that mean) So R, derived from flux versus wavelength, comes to 0.01 mag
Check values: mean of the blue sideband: 0.613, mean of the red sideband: 0.636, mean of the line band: 0.612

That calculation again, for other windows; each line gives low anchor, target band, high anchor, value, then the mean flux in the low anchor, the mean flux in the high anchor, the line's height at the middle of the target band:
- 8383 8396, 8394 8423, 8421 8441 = -0.06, 0.611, 0.614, 0.612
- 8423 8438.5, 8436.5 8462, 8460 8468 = 0.10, 0.626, 0.677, 0.654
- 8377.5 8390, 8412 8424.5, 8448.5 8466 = -0.01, 0.609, 0.614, 0.611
